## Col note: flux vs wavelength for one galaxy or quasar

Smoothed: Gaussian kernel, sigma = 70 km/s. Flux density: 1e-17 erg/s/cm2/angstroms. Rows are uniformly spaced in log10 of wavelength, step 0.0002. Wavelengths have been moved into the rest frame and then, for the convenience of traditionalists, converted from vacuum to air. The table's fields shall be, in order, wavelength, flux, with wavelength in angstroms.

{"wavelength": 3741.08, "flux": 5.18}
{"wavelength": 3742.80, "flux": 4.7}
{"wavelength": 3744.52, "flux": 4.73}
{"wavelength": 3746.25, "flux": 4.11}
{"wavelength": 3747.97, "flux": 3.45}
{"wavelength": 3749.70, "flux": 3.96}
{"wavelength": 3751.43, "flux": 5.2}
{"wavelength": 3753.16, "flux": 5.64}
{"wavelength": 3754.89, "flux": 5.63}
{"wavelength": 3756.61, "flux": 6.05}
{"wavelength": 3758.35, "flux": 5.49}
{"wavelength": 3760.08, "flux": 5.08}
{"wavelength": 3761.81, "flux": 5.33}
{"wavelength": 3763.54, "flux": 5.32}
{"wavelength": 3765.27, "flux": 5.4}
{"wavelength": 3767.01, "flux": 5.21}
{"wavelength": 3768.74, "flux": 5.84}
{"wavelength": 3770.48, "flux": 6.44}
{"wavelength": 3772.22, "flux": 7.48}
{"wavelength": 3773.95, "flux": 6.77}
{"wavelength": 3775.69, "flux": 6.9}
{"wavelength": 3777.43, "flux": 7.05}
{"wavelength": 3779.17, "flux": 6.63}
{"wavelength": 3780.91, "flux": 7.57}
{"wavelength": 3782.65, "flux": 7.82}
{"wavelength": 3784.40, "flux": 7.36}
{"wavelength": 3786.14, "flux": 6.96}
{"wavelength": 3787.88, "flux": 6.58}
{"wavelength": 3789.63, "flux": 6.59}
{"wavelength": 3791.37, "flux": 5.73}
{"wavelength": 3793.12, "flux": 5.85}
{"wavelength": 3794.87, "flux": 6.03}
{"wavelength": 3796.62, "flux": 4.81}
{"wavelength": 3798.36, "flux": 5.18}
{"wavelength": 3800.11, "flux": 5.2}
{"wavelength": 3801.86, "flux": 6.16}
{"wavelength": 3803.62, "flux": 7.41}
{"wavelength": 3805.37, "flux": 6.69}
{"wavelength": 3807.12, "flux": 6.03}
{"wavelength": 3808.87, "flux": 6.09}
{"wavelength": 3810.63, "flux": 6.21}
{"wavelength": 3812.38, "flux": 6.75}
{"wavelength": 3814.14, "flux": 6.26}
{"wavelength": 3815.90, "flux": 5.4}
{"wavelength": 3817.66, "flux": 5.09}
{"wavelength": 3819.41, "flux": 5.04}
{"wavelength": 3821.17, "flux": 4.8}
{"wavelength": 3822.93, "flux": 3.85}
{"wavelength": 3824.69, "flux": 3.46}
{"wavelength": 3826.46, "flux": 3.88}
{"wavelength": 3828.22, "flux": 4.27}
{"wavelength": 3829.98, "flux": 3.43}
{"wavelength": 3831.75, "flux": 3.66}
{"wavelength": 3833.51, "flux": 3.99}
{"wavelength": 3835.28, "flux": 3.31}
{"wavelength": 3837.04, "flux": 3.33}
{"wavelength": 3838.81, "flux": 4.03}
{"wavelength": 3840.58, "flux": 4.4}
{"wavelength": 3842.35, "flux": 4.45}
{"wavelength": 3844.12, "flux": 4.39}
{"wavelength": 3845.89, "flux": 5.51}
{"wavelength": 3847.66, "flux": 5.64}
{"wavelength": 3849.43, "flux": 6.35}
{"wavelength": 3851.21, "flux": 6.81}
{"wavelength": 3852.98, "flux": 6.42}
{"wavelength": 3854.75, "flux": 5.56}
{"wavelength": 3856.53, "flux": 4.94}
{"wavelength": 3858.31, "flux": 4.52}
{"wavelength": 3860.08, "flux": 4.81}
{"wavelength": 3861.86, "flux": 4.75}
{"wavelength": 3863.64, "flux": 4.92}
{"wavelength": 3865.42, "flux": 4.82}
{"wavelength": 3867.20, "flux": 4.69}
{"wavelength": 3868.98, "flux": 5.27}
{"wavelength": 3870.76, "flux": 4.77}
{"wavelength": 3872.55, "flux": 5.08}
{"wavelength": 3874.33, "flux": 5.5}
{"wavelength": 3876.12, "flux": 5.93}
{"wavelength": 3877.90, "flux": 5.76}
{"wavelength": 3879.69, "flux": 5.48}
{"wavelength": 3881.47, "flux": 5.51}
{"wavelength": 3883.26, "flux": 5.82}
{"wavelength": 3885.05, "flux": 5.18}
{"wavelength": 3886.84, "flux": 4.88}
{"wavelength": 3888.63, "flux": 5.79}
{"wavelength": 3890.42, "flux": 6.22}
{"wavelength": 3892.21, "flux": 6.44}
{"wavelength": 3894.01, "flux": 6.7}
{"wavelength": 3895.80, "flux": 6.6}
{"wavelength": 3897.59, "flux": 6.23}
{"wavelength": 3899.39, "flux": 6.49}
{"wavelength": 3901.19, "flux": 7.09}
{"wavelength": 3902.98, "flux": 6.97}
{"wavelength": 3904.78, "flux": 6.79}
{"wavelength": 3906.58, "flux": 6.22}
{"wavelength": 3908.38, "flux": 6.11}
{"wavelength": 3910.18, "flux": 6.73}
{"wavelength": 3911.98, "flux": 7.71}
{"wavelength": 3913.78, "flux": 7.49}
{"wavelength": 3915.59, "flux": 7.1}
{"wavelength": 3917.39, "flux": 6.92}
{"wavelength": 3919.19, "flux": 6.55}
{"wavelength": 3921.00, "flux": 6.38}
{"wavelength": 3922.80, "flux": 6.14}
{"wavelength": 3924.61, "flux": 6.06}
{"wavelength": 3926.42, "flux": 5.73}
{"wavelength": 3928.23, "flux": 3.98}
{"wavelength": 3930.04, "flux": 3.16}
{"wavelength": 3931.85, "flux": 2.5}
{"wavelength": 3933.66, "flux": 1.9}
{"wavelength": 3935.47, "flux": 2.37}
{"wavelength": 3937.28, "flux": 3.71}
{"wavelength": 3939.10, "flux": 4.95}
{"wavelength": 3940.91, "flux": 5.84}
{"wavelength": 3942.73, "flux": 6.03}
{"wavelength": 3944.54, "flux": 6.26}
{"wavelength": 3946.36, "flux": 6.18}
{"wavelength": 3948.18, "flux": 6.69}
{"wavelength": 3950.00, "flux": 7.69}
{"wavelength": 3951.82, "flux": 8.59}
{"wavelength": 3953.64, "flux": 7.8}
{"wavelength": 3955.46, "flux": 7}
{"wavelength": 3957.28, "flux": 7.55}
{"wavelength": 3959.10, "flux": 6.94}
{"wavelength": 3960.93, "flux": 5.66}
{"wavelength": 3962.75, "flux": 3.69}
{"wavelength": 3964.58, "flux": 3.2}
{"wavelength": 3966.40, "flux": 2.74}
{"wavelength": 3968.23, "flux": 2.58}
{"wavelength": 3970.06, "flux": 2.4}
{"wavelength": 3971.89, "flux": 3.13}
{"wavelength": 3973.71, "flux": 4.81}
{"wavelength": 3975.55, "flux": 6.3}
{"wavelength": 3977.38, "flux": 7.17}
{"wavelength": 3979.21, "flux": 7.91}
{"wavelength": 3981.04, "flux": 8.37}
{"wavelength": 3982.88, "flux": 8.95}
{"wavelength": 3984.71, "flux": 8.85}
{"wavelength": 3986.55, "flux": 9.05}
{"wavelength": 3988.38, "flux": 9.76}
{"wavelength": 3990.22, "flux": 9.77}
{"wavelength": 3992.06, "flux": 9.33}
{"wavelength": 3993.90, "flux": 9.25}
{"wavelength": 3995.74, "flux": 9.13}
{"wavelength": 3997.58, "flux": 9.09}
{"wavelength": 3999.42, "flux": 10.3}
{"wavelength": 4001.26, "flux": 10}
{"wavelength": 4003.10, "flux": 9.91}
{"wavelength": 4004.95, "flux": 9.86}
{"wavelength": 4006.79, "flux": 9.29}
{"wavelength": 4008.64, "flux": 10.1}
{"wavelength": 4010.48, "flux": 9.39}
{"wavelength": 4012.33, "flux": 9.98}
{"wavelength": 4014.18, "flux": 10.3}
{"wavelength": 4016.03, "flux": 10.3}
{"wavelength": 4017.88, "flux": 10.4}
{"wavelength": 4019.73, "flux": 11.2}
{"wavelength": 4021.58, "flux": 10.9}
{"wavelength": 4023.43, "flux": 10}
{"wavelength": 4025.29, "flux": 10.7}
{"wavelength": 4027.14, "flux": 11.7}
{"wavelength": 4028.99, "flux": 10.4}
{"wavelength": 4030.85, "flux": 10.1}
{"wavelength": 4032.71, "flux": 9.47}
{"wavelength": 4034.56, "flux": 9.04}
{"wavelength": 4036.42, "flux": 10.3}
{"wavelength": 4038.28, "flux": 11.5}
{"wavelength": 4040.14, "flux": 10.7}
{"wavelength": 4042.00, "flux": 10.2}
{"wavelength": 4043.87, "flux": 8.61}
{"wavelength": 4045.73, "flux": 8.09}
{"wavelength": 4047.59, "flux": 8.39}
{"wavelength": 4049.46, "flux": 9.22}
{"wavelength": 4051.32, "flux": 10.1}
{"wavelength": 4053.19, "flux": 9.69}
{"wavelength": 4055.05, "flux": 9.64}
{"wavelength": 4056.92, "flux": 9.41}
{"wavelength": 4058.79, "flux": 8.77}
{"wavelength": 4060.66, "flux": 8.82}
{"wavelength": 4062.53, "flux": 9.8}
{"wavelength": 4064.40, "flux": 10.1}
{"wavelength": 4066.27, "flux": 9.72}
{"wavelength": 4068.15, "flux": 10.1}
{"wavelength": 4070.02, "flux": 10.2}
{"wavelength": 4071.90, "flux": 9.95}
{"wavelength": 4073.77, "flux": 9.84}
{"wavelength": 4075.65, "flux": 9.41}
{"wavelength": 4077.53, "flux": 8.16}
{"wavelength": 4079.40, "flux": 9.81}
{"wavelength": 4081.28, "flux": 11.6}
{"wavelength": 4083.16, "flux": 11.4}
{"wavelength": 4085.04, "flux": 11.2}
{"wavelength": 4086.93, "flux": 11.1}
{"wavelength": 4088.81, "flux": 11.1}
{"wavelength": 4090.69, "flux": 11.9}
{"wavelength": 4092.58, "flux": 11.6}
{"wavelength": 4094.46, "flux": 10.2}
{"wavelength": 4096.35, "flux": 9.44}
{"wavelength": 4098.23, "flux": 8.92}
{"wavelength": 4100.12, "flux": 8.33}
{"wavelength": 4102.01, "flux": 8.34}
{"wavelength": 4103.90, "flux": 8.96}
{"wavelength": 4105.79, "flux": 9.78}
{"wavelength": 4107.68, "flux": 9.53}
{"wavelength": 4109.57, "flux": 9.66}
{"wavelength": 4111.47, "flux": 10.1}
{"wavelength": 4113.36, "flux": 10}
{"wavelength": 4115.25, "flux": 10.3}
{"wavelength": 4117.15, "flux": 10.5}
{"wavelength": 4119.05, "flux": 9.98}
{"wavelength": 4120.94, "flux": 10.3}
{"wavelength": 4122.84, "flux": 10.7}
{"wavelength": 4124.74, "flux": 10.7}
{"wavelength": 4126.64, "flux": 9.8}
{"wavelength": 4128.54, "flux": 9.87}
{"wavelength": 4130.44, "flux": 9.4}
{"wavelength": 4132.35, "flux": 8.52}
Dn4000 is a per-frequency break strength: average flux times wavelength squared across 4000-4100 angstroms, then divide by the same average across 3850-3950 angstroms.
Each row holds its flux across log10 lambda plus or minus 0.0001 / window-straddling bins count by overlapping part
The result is 1.91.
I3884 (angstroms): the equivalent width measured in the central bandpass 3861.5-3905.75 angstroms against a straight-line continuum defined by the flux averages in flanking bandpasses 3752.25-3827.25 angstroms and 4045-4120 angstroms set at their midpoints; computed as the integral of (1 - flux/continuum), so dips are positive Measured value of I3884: 8.8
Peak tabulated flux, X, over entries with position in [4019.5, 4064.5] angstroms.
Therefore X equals 11.7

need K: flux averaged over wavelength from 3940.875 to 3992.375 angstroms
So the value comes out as 6.54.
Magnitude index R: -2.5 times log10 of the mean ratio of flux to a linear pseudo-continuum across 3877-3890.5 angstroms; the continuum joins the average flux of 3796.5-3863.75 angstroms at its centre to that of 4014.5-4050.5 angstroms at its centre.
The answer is 0.16 mag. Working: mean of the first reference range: 5.08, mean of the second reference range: 10.1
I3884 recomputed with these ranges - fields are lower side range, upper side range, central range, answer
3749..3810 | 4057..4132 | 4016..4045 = -3.6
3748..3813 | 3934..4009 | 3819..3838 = 7.3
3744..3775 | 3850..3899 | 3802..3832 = 1.3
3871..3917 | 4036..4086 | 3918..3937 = 6.6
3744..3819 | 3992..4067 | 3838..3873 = 9.8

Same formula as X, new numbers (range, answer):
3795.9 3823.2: 7.41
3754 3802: 7.82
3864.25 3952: 8.59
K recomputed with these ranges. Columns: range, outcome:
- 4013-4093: 10.1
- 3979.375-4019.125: 9.57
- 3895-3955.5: 5.98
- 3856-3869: 4.81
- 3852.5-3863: 5.11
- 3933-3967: 5.57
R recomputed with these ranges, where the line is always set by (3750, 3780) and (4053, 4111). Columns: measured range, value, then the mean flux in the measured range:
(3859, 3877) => 0.39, 5.05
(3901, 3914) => 0.13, 6.85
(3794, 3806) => 0.08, 5.91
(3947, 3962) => 0.16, 7.18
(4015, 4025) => -0.16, 10.6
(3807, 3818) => 0.09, 6.01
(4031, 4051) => -0.02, 9.59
